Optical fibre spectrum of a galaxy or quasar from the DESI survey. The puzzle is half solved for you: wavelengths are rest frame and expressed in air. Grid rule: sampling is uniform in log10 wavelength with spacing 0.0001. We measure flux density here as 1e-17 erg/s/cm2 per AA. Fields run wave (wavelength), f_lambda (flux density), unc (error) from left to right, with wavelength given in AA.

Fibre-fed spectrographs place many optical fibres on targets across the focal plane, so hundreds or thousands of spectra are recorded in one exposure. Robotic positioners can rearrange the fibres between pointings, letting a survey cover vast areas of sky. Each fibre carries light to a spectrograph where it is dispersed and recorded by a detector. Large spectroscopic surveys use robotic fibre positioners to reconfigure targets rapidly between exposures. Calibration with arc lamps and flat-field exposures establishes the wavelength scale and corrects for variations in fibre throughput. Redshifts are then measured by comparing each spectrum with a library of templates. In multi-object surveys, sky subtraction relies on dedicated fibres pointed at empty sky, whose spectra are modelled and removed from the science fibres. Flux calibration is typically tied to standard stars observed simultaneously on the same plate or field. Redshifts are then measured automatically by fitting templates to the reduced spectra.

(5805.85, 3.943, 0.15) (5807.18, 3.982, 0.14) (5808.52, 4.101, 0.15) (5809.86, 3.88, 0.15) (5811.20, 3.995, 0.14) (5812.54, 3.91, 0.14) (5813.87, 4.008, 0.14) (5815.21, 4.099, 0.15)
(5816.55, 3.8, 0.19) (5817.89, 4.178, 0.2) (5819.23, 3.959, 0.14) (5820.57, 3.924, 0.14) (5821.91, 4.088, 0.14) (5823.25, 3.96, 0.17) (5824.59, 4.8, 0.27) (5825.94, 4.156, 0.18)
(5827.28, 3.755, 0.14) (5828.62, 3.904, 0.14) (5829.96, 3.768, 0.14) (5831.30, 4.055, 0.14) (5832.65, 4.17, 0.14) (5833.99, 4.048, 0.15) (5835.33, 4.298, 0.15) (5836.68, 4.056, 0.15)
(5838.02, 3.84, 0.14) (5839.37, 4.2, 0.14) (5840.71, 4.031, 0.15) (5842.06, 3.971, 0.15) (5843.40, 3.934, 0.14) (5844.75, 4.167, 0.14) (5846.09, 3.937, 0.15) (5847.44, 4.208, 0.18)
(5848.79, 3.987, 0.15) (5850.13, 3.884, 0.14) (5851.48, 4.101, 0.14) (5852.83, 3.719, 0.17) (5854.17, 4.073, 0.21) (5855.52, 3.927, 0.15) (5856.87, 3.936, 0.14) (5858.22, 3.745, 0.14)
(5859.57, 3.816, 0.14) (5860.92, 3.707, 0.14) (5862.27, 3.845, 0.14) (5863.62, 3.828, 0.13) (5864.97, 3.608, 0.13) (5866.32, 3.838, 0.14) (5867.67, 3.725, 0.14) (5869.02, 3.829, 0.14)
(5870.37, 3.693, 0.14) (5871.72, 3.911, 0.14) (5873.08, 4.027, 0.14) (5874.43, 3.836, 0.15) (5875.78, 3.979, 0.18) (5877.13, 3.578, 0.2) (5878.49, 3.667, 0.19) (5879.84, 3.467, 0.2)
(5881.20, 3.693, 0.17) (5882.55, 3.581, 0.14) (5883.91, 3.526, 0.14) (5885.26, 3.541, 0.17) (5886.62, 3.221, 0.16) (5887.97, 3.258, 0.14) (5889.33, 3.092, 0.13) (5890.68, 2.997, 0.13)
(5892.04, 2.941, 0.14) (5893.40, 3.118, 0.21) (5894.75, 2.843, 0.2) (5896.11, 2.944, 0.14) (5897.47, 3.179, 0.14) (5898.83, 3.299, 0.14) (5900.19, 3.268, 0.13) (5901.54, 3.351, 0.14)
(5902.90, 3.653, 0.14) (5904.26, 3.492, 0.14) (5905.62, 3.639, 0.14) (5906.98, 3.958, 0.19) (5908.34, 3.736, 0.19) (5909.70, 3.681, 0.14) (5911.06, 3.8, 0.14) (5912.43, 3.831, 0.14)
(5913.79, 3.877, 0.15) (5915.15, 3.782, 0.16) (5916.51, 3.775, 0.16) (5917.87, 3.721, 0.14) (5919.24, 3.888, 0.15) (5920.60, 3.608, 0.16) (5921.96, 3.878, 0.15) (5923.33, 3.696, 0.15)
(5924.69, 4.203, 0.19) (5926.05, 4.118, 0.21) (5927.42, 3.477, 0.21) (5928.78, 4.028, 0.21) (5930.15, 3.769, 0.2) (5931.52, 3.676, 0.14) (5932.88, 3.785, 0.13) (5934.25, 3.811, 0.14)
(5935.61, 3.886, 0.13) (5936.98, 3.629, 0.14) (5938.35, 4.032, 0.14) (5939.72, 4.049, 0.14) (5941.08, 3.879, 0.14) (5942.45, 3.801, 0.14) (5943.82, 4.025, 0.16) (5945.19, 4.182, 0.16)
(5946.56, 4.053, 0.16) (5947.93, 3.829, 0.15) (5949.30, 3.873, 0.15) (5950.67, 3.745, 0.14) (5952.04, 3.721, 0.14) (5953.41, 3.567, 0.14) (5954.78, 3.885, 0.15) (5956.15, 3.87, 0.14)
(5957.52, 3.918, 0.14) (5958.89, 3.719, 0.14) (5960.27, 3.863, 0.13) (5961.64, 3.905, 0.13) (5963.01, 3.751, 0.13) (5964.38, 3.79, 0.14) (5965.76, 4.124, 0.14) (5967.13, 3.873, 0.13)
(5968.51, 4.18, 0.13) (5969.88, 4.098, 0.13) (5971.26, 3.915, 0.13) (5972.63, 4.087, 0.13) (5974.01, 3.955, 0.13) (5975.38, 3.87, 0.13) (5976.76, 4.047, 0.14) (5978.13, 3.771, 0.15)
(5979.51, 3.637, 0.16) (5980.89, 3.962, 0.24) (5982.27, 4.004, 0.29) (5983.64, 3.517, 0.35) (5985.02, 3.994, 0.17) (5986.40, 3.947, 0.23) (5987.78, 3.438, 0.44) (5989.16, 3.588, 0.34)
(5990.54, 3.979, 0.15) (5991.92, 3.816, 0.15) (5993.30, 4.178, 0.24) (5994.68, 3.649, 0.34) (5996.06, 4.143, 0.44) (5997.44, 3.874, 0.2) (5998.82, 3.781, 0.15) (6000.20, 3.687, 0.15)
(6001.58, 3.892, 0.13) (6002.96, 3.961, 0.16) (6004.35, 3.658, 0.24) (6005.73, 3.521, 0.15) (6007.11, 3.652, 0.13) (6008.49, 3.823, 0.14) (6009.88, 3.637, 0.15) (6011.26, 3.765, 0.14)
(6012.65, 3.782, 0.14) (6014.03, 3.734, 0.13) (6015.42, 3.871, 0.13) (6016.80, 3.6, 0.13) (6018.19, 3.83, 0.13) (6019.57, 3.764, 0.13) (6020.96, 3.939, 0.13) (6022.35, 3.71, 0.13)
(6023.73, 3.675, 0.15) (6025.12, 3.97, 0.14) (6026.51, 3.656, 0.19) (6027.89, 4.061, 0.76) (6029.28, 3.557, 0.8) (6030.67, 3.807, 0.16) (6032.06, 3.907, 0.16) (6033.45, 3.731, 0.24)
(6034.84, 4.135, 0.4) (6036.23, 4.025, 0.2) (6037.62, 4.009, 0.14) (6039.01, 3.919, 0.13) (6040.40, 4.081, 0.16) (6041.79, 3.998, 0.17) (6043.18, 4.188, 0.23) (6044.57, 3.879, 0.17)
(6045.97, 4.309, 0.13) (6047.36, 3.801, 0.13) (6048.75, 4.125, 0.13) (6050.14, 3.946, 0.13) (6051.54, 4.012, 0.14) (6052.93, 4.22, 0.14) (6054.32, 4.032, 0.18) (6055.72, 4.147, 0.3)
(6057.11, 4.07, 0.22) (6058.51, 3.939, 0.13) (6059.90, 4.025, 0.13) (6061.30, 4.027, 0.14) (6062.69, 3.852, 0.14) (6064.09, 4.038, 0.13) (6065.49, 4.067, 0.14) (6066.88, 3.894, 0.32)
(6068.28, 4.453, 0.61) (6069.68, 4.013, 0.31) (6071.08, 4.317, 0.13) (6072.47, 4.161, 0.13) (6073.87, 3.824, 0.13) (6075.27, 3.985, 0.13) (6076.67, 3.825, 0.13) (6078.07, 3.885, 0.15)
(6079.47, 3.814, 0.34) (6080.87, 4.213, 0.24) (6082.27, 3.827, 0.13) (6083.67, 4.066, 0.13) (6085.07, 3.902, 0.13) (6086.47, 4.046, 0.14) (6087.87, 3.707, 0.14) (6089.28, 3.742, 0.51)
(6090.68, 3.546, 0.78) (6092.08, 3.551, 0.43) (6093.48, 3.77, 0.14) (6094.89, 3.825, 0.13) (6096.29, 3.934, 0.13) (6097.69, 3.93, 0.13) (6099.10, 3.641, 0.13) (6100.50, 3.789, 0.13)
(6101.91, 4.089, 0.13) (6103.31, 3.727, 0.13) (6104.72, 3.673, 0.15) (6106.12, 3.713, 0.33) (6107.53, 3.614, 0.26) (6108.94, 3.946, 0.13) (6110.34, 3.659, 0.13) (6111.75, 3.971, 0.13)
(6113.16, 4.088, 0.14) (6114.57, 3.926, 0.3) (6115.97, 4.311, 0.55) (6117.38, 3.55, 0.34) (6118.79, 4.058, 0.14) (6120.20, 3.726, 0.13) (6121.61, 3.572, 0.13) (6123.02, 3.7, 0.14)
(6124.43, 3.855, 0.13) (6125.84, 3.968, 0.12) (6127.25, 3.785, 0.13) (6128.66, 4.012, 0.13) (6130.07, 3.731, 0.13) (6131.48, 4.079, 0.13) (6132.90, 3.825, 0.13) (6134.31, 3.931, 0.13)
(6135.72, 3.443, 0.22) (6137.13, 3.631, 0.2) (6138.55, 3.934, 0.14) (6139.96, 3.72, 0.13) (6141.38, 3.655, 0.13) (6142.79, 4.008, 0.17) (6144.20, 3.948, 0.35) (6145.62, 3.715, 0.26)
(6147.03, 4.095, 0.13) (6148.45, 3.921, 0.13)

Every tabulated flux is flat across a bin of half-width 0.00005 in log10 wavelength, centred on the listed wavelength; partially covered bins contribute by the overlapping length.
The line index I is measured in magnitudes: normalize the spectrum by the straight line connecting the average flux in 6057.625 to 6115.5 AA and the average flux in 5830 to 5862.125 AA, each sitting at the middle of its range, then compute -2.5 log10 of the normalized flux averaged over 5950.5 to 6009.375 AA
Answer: 0.026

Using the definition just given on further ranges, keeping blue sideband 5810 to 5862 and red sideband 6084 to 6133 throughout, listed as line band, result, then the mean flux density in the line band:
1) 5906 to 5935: 0.04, 3.81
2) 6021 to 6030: 0.03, 3.78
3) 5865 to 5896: 0.14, 3.51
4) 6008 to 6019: 0.04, 3.75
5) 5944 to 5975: 0.00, 3.91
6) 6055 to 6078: -0.05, 4.03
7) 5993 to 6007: 0.02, 3.82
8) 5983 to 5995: 0.03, 3.79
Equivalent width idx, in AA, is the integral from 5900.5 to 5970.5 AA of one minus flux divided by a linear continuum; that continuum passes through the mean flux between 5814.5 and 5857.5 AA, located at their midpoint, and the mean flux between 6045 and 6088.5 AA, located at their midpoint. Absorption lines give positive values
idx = 3.4 AA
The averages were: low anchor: 4.03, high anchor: 4.02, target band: 3.83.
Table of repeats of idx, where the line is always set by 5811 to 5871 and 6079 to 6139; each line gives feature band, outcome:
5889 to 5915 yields 3.4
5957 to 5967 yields 0.1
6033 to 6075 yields -2.0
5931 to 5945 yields 0.2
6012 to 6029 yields 0.4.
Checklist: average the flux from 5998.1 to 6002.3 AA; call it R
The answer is 3.79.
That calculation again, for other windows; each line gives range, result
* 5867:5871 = 3.75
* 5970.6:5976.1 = 3.96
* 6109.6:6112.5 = 3.82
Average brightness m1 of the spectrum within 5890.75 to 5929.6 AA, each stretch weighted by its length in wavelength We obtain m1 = 3.59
